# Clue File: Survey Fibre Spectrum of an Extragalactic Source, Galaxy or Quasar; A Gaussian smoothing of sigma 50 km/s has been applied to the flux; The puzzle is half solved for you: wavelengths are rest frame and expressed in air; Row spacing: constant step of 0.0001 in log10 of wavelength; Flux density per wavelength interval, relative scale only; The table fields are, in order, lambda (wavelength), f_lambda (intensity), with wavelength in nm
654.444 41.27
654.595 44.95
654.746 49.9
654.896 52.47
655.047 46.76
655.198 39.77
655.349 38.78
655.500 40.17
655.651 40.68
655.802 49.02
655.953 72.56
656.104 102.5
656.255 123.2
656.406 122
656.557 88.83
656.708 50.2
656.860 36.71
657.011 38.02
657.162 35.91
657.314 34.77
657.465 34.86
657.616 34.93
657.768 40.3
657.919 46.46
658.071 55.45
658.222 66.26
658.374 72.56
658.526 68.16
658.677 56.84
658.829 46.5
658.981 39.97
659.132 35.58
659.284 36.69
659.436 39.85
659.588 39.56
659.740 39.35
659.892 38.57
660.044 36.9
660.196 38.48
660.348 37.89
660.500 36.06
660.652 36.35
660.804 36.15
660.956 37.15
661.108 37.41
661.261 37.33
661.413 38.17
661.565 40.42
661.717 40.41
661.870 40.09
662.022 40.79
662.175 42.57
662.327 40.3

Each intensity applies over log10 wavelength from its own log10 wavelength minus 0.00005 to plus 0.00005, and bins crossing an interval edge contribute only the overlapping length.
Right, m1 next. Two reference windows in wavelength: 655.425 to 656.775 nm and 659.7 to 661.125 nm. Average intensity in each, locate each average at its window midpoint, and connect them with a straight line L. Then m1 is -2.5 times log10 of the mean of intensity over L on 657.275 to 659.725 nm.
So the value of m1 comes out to 0.16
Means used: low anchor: 76.8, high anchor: 37.4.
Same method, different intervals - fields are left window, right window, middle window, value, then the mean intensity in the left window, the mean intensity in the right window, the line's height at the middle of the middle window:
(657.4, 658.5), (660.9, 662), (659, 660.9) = 0.17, 51.1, 38.8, 44.1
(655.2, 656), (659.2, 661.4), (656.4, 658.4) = -0.18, 46.6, 37.7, 43.2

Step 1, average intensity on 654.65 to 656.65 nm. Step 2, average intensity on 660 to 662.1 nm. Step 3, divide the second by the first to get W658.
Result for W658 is 0.57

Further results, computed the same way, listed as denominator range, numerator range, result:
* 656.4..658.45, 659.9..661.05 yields 0.72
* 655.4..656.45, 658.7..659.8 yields 0.53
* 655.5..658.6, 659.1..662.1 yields 0.63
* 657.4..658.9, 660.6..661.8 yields 0.72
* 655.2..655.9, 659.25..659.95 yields 0.91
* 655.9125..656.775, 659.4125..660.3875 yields 0.41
